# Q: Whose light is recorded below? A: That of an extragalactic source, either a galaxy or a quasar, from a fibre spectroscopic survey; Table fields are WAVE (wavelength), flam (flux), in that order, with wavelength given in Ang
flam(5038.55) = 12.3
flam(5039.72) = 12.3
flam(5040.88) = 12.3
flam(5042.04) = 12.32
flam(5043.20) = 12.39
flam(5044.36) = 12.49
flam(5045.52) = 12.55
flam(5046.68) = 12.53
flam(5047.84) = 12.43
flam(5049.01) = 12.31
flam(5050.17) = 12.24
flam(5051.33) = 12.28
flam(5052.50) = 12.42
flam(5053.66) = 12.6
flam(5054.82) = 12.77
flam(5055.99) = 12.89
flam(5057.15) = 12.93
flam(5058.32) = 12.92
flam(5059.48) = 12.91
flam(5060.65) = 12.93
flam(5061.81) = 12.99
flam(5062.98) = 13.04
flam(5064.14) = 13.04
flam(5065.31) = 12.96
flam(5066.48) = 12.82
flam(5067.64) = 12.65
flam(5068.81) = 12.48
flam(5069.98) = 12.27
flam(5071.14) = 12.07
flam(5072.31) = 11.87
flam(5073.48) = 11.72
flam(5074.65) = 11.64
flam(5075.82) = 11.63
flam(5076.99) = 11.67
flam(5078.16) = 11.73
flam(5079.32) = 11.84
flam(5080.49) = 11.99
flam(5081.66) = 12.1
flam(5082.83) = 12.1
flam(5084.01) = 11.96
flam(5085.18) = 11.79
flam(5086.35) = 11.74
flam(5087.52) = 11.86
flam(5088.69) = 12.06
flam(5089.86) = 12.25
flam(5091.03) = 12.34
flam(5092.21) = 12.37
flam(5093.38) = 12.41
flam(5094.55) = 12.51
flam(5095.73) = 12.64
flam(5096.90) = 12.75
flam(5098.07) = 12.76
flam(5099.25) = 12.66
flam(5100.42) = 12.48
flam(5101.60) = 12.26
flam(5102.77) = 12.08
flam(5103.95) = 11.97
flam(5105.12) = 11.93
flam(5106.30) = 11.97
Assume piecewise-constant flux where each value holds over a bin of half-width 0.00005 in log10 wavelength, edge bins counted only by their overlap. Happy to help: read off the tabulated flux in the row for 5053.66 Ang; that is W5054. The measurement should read 12.6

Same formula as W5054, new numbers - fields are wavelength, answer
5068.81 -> 12.48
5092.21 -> 12.37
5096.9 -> 12.75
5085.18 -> 11.79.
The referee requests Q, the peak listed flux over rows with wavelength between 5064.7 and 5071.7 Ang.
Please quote 12.96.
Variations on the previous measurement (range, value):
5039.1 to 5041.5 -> 12.3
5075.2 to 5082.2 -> 12.1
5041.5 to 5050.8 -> 12.55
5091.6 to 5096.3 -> 12.64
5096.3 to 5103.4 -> 12.76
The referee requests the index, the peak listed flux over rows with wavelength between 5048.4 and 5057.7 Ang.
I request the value 12.93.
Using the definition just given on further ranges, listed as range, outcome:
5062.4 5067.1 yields 13.04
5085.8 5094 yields 12.41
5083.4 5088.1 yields 11.96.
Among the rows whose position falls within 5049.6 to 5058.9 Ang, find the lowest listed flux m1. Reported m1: 12.24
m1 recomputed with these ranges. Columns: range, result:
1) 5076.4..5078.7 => 11.67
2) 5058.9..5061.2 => 12.91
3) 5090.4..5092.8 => 12.34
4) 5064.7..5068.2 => 12.65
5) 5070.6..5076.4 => 11.63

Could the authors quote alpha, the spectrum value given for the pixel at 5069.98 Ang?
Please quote 12.27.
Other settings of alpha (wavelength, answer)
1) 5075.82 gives 11.63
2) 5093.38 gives 12.41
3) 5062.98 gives 13.04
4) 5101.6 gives 12.26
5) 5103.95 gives 11.97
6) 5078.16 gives 11.73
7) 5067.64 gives 12.65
